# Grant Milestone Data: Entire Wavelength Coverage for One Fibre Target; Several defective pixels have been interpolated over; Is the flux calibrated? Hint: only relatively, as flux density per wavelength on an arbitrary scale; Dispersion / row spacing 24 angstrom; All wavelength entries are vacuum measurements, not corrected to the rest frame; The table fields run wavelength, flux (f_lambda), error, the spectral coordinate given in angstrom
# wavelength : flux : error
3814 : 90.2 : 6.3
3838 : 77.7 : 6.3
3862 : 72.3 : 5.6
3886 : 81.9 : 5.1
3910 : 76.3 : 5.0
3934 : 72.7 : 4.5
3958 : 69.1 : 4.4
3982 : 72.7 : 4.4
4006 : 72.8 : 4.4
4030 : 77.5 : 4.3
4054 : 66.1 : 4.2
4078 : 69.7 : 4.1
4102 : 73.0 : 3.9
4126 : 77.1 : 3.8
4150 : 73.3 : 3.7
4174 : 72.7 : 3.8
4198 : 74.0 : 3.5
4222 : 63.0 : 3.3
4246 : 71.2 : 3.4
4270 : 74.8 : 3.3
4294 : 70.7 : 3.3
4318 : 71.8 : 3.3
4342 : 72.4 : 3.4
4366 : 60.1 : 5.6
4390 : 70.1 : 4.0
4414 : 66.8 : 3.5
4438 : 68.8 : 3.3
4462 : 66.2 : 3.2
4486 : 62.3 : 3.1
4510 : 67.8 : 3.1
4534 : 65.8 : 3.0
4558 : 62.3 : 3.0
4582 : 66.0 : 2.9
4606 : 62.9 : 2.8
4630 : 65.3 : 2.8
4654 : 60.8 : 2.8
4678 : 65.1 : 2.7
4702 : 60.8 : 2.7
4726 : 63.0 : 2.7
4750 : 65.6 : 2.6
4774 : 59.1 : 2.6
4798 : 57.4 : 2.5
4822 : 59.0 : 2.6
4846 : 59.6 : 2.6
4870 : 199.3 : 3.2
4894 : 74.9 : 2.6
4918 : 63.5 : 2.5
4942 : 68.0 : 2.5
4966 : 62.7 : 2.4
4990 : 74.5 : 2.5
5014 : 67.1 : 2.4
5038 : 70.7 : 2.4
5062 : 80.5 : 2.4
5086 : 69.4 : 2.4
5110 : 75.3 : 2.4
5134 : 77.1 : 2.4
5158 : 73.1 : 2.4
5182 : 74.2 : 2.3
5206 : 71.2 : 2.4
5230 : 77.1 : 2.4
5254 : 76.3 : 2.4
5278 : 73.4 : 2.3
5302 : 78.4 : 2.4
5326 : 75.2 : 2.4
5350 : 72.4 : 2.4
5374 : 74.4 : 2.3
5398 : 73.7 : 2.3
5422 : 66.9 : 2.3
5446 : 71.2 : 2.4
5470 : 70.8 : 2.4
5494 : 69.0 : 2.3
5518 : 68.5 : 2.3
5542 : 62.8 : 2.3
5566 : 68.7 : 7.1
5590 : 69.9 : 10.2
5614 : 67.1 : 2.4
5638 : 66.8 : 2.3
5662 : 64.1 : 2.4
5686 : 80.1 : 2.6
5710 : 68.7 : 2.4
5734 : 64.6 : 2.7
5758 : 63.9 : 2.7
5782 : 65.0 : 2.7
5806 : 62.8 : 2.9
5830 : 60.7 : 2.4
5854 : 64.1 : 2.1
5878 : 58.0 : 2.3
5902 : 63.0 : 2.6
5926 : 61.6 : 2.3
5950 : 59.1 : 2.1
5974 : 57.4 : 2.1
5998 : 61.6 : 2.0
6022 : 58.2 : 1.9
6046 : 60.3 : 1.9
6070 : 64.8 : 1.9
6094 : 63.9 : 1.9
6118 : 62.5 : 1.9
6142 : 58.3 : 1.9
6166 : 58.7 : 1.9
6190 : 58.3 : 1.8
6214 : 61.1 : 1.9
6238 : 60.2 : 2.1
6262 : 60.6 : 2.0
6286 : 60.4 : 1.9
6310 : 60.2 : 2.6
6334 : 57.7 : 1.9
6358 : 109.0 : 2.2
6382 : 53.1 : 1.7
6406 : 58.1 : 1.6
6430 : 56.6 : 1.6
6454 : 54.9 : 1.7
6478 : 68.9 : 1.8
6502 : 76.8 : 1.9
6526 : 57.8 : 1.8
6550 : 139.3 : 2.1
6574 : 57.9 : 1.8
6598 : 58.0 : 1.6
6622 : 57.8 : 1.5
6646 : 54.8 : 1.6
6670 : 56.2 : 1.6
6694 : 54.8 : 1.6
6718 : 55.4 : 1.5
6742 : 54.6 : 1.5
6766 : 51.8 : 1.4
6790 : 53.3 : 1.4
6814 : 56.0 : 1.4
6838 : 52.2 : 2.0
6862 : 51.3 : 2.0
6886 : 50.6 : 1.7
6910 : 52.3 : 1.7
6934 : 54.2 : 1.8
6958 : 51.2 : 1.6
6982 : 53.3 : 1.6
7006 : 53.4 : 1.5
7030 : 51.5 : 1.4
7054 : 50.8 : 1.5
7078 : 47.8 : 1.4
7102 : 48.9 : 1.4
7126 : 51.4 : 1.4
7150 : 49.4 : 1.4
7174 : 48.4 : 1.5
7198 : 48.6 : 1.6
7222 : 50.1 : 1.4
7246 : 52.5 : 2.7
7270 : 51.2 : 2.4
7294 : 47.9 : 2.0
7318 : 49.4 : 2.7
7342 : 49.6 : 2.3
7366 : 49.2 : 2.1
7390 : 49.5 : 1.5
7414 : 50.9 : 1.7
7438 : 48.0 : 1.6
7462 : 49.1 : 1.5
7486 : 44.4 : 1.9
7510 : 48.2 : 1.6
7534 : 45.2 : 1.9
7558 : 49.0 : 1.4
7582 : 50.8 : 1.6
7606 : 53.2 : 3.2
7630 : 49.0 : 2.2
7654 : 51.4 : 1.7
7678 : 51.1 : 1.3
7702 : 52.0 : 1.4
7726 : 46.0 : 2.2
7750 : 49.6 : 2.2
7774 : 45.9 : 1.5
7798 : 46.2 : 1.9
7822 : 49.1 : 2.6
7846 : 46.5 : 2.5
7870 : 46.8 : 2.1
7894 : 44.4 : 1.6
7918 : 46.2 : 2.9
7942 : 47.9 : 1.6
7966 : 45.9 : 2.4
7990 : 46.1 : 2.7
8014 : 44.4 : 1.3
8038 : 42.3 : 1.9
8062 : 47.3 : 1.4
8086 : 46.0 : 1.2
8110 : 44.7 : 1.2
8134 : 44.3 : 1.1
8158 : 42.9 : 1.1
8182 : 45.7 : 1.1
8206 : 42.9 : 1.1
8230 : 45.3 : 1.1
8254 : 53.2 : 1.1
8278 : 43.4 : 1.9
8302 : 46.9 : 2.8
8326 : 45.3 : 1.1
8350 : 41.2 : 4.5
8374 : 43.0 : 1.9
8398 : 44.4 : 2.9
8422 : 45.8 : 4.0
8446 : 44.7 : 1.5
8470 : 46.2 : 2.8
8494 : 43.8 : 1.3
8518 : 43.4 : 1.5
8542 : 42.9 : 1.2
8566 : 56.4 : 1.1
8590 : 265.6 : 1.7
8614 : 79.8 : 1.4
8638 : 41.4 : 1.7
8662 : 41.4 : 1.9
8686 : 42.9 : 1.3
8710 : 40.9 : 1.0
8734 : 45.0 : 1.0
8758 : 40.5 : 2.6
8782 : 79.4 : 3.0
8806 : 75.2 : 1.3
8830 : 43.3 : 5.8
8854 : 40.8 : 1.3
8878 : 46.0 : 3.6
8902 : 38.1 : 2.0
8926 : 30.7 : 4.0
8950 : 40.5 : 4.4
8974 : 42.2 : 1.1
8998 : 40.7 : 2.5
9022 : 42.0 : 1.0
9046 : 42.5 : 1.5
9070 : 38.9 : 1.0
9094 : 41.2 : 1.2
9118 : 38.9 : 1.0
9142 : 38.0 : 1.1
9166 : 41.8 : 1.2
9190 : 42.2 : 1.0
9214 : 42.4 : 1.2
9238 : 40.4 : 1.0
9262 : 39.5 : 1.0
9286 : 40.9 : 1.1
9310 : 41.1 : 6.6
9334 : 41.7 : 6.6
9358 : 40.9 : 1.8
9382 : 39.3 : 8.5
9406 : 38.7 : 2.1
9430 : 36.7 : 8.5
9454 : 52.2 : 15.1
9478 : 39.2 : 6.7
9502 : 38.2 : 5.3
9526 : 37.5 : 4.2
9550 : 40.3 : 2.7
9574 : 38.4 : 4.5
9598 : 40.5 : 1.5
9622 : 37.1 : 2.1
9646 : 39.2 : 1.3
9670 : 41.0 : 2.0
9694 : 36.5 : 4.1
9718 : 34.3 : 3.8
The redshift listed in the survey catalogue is 0.31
